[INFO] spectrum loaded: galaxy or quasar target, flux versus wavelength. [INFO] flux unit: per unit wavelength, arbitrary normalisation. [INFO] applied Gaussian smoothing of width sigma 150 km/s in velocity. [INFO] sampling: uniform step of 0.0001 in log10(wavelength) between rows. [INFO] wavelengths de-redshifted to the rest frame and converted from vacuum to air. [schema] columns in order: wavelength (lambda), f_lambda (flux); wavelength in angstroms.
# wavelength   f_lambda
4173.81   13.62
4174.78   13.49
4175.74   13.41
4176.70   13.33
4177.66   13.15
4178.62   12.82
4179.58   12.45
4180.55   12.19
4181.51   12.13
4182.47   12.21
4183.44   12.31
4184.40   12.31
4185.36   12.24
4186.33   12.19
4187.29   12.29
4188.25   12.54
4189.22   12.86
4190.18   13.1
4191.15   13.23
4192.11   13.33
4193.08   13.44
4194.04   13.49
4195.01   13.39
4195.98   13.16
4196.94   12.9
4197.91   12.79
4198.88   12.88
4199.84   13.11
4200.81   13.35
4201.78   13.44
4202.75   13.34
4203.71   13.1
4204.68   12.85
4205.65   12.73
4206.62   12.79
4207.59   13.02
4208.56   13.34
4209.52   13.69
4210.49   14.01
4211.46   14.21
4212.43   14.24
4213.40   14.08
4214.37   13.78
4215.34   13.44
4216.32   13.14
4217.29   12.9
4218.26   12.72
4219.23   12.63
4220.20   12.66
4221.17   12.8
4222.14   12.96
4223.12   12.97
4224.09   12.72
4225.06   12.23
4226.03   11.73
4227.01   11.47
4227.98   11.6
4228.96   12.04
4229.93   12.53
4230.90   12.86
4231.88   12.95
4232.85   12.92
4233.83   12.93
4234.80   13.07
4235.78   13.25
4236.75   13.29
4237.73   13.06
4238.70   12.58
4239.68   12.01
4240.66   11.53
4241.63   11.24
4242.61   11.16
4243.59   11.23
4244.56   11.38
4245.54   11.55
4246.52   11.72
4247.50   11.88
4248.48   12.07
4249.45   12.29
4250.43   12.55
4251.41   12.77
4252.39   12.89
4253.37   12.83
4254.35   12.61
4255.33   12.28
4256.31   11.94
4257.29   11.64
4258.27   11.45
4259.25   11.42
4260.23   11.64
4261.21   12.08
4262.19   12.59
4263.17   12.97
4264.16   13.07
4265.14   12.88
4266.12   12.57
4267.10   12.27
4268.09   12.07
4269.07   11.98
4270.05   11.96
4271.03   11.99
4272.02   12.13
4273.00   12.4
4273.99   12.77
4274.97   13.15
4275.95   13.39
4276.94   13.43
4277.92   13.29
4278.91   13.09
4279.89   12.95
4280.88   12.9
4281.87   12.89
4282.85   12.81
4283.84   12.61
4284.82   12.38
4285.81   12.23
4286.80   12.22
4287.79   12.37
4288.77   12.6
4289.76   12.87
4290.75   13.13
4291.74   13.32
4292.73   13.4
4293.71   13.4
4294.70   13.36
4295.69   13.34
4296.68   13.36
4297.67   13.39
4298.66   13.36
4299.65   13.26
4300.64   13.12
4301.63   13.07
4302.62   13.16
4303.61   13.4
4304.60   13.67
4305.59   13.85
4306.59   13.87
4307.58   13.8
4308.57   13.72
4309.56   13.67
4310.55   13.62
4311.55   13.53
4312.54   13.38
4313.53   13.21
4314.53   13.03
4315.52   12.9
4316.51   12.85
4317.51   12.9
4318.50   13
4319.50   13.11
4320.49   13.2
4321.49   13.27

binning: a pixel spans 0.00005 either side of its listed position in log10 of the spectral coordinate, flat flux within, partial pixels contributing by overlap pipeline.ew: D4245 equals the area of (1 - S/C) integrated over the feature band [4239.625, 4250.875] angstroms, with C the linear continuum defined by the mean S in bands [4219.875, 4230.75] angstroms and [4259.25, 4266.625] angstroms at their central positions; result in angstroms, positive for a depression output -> 0.6 angstroms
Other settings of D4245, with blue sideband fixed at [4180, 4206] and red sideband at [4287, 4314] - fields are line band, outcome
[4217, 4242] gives 0.9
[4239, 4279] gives 2.8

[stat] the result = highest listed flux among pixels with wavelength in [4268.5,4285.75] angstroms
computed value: 13.43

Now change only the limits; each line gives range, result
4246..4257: 12.89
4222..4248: 13.29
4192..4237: 14.24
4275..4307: 13.87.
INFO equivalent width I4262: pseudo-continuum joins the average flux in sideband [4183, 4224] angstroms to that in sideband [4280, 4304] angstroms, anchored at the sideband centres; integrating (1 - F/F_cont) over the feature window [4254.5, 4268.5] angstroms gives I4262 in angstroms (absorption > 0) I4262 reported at 0.9 angstroms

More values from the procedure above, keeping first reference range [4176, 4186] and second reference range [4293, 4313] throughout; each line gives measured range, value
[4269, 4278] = 0.4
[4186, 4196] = -0.3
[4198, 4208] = -0.3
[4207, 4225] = -0.7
